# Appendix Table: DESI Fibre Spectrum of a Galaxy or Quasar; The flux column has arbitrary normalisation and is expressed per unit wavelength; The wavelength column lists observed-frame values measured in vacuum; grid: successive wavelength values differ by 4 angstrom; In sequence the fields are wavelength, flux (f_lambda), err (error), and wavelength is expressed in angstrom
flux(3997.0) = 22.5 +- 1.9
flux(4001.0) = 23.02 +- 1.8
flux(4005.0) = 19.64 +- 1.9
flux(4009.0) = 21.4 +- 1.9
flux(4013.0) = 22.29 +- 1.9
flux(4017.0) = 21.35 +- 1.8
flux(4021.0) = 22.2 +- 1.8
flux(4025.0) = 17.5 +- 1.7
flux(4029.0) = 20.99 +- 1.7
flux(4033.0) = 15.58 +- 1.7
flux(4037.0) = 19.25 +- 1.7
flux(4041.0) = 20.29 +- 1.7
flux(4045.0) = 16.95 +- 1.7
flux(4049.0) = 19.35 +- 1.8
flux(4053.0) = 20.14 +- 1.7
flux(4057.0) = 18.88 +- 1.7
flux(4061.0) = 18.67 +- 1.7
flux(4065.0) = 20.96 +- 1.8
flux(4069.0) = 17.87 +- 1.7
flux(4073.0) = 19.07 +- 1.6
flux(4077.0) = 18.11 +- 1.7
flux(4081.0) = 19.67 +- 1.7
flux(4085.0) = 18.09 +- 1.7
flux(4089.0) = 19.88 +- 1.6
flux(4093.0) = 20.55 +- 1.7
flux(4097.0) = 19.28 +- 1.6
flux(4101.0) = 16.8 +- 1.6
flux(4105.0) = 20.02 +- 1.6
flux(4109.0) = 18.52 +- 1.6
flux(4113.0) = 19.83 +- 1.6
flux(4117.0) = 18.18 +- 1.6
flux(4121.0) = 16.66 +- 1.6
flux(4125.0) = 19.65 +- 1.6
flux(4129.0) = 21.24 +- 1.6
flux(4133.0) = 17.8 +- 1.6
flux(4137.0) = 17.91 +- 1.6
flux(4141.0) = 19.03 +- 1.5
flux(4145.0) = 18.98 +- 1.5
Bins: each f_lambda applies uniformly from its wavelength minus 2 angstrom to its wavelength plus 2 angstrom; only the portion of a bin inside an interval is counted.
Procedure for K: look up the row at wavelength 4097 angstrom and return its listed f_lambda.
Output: 19.28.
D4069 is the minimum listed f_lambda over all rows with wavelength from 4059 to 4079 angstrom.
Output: 17.87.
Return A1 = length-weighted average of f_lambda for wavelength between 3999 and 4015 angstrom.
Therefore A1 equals 21.6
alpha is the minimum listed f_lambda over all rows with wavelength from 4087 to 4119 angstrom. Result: 16.8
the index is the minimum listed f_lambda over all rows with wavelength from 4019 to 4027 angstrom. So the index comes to 17.5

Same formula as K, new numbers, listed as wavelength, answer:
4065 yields 20.96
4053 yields 20.14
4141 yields 19.03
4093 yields 20.55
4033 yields 15.58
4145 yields 18.98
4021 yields 22.2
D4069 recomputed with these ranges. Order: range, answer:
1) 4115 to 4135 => 16.66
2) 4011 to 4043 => 15.58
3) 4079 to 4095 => 18.09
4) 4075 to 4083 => 18.11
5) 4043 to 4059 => 16.95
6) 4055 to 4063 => 18.67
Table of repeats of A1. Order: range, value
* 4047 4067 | 19.6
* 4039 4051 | 18.9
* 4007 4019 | 21.7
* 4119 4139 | 18.7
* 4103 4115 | 19.5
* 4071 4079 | 18.6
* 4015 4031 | 20.5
